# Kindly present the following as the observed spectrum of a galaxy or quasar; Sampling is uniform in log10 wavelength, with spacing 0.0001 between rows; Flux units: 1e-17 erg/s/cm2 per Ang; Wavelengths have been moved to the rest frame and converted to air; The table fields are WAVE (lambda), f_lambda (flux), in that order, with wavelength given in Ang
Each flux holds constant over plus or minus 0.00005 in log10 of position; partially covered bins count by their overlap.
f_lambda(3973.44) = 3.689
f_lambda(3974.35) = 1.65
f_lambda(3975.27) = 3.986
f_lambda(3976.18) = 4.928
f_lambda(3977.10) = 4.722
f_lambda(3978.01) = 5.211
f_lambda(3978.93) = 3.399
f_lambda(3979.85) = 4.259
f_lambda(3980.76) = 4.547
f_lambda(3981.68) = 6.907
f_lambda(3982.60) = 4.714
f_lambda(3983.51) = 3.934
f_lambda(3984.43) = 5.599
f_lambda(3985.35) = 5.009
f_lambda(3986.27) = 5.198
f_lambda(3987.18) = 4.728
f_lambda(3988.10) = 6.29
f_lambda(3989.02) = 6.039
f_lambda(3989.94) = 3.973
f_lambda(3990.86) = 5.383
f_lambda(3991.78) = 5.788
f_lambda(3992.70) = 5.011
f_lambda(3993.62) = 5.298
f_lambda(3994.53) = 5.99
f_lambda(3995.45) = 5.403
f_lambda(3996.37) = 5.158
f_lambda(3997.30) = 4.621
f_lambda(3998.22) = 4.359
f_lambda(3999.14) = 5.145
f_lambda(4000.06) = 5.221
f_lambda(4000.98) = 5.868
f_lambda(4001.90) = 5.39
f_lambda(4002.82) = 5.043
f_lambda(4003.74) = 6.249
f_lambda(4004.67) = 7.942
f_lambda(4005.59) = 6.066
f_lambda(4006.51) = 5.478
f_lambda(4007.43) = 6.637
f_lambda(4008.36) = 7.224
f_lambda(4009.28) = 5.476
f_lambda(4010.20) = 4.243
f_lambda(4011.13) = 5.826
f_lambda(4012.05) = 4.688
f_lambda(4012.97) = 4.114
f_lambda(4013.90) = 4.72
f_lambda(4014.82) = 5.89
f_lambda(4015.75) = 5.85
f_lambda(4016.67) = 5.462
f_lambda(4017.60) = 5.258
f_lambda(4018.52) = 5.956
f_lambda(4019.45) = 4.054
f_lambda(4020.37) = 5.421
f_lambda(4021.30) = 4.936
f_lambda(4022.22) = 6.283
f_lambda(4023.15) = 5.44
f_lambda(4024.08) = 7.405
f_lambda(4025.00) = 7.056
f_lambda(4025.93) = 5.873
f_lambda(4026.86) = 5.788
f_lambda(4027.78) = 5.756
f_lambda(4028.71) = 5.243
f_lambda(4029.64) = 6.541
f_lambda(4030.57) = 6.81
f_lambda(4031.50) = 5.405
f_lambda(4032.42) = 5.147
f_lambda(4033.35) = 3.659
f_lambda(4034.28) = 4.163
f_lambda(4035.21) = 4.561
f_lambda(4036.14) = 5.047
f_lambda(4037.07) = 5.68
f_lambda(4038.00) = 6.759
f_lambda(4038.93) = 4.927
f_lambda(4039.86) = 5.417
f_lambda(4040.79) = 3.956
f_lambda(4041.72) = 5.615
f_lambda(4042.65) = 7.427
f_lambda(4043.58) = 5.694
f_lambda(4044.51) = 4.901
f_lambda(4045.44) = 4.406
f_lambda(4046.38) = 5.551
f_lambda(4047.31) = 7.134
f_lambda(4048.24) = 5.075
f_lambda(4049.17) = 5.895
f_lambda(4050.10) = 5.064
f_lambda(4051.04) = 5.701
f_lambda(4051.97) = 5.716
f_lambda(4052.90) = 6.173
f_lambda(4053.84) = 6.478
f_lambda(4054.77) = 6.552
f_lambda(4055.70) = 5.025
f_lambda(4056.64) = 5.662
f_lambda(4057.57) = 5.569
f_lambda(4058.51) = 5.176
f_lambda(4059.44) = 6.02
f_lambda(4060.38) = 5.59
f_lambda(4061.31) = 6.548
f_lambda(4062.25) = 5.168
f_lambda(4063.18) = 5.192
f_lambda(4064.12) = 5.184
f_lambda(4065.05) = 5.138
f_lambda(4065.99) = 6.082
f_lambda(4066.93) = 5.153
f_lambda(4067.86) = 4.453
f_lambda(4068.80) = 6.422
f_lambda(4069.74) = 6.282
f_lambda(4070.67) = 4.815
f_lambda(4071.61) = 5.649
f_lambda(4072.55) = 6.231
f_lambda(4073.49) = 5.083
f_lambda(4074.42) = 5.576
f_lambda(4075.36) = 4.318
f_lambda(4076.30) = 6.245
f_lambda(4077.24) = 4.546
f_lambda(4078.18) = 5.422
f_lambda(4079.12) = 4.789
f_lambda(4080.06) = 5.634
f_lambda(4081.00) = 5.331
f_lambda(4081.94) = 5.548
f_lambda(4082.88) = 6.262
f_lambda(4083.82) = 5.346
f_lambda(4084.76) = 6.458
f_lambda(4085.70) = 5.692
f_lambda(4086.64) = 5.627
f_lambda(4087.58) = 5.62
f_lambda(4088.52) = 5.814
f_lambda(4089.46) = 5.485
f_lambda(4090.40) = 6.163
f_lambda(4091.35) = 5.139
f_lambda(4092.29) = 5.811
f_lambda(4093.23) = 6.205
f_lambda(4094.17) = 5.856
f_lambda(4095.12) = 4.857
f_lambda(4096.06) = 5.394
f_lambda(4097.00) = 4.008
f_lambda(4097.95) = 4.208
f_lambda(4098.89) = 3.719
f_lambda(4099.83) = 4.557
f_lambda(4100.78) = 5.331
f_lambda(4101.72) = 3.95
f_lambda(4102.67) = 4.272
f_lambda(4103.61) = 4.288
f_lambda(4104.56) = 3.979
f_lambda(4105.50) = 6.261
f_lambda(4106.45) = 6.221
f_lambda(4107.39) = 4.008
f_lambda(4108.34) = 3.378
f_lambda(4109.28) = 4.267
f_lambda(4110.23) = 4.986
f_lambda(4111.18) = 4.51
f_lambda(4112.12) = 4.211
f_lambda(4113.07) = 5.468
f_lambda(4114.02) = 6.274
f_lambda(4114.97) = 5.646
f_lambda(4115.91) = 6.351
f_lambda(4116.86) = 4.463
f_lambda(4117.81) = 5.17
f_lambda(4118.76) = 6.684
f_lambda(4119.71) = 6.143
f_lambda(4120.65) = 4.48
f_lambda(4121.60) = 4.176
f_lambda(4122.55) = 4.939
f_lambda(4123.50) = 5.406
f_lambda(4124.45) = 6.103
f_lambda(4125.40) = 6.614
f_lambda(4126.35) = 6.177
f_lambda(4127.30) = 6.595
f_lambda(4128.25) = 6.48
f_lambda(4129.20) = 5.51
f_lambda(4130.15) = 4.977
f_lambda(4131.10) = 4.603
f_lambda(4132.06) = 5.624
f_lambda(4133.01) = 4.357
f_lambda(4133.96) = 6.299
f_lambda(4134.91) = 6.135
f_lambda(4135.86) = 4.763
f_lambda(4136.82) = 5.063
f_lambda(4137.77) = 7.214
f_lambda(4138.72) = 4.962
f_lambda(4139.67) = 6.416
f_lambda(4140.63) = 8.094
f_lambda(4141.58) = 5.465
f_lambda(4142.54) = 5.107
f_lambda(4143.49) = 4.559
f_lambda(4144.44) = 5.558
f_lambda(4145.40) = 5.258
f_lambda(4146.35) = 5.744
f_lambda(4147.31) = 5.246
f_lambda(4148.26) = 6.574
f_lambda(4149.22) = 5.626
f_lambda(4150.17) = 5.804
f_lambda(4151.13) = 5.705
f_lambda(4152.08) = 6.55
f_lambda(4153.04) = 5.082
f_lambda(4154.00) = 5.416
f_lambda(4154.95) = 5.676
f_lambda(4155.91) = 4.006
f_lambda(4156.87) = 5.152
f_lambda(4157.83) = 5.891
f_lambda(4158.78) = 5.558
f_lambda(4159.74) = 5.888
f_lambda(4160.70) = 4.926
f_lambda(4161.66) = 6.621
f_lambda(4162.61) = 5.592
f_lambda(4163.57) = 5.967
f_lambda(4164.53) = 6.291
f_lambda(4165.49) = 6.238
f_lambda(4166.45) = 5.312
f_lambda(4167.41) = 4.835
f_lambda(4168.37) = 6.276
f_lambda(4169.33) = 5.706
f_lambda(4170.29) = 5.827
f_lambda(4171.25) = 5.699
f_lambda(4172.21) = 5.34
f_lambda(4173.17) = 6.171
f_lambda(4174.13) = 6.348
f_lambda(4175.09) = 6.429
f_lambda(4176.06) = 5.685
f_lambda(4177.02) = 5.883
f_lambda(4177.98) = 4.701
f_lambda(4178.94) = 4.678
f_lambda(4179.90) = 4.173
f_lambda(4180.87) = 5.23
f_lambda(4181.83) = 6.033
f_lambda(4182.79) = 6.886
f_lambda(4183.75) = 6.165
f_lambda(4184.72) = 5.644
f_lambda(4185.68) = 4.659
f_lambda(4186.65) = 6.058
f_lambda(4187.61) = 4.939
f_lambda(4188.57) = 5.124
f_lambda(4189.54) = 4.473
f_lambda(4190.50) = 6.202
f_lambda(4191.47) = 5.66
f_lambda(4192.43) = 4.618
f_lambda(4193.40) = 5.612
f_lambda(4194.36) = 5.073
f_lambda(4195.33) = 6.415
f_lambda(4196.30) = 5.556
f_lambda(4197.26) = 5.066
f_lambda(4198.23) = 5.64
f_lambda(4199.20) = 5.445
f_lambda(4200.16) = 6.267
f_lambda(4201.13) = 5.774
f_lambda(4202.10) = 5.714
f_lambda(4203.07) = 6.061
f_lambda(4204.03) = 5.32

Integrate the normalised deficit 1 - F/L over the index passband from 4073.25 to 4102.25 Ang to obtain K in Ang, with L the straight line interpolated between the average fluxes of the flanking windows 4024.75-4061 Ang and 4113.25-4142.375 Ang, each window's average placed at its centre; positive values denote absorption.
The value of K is 1.8 Ang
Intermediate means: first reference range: 5.59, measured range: 5.29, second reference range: 5.7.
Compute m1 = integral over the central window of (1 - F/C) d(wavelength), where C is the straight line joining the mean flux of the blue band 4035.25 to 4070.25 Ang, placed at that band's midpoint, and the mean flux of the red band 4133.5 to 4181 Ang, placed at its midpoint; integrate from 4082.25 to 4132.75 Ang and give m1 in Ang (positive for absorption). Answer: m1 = 3.2 Ang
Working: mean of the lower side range 5.6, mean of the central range 5.28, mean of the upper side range 5.66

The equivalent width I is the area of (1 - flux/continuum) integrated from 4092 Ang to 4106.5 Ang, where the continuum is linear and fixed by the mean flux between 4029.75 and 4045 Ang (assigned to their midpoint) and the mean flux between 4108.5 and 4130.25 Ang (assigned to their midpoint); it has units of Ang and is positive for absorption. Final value 1.4 Ang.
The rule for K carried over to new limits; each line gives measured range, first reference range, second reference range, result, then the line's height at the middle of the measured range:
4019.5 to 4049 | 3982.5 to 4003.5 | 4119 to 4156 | -1.3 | 5.32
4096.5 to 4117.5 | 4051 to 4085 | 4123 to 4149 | 3.4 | 5.67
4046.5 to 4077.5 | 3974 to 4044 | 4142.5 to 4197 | -1.1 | 5.42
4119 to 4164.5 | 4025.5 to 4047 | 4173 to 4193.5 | -1.3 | 5.48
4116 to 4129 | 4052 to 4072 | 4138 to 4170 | 0.0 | 5.67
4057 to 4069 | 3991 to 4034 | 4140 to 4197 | 0.2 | 5.58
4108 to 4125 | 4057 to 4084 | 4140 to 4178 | 1.3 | 5.6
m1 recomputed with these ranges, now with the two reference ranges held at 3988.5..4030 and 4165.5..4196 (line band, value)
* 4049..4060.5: -0.4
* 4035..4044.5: 0.1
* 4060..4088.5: 0.2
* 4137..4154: -0.7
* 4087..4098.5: 0.4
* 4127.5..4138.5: 0.0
